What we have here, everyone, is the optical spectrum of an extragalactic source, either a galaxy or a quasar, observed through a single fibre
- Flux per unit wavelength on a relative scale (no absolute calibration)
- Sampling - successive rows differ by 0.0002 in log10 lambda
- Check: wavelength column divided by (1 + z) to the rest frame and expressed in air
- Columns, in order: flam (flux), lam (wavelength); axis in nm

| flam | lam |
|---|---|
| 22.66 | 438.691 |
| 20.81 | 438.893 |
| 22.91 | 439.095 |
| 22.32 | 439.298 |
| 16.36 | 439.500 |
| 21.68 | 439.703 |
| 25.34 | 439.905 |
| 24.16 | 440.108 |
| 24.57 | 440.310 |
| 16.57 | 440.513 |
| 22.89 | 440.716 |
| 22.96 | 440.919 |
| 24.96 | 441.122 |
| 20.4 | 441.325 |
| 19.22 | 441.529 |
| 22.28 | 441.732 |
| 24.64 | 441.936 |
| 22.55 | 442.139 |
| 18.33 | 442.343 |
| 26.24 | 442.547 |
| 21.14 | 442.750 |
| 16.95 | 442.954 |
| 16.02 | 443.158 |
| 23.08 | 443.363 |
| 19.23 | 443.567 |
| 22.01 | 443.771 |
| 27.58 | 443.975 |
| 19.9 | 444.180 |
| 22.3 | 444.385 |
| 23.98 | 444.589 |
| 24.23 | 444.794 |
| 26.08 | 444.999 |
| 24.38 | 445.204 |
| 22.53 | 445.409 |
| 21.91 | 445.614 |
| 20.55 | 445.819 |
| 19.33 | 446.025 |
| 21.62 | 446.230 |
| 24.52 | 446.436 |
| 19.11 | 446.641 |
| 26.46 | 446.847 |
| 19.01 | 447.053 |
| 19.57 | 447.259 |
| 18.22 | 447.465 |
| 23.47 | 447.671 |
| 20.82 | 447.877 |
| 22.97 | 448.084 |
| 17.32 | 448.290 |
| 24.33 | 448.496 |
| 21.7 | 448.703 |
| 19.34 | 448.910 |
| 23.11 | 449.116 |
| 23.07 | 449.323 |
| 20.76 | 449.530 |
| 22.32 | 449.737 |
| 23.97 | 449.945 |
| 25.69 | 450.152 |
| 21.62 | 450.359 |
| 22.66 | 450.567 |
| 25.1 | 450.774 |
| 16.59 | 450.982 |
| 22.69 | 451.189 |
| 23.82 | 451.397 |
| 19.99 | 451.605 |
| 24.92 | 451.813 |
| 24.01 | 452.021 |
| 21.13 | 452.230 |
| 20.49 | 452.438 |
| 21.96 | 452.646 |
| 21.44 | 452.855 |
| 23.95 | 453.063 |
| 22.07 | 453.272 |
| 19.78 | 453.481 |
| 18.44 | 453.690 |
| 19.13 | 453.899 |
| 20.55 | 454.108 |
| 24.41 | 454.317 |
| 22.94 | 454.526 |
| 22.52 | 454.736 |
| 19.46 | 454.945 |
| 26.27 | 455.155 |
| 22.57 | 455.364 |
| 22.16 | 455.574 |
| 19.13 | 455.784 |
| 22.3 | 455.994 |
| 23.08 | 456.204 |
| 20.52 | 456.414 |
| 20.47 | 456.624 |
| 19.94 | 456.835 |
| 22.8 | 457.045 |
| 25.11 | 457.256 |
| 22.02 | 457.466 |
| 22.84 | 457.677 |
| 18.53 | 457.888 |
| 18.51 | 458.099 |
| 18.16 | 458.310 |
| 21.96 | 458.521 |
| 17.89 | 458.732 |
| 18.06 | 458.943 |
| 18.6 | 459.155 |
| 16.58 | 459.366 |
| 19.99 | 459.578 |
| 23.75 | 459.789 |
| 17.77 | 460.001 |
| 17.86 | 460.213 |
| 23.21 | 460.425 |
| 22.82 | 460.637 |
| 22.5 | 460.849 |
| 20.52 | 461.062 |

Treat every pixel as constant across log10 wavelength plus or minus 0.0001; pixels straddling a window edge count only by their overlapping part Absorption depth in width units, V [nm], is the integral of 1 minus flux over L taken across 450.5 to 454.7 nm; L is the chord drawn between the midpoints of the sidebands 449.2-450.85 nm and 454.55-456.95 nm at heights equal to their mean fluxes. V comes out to 0.13 nm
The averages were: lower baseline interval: 23.1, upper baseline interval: 21.7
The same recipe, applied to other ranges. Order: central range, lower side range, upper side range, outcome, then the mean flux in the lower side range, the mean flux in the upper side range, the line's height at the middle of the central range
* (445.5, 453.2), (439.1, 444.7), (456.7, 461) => -0.252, 21.8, 20.4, 21.2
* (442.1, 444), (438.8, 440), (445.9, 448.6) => 0.036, 21.6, 21.3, 21.4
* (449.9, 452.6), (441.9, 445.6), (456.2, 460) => -0.155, 22.2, 20.3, 21.3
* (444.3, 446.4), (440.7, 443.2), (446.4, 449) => -0.139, 21.5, 21.2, 21.3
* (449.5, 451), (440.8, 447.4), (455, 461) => -0.088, 22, 20.9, 21.5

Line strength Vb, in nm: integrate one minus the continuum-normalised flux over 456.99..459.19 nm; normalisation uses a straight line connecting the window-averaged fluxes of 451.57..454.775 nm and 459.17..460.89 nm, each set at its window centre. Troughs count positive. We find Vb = 0.04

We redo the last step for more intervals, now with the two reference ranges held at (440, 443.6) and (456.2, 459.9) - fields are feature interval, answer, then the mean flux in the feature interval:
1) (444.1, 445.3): -0.13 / 23.5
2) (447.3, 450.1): -0.09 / 21.7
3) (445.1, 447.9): -0.05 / 21.6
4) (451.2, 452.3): -0.10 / 22.8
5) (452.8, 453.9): -0.01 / 20.9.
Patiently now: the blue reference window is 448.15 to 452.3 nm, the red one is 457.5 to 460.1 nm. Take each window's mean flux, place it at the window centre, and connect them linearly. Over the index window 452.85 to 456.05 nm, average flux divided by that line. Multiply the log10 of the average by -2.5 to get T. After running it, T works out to -0.04 mag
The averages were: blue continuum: 22.2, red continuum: 19.5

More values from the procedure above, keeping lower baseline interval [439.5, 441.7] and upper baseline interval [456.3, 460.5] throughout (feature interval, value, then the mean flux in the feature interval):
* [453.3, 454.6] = -0.013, 20.9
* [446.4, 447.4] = -0.002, 21.4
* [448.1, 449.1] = 0.005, 21.1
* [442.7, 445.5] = -0.024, 22.1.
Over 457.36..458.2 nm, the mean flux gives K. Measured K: 20.5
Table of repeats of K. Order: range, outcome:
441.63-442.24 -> 23.2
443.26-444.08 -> 23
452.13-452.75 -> 21.2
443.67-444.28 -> 23.2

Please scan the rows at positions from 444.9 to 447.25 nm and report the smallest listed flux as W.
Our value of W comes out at 19.01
